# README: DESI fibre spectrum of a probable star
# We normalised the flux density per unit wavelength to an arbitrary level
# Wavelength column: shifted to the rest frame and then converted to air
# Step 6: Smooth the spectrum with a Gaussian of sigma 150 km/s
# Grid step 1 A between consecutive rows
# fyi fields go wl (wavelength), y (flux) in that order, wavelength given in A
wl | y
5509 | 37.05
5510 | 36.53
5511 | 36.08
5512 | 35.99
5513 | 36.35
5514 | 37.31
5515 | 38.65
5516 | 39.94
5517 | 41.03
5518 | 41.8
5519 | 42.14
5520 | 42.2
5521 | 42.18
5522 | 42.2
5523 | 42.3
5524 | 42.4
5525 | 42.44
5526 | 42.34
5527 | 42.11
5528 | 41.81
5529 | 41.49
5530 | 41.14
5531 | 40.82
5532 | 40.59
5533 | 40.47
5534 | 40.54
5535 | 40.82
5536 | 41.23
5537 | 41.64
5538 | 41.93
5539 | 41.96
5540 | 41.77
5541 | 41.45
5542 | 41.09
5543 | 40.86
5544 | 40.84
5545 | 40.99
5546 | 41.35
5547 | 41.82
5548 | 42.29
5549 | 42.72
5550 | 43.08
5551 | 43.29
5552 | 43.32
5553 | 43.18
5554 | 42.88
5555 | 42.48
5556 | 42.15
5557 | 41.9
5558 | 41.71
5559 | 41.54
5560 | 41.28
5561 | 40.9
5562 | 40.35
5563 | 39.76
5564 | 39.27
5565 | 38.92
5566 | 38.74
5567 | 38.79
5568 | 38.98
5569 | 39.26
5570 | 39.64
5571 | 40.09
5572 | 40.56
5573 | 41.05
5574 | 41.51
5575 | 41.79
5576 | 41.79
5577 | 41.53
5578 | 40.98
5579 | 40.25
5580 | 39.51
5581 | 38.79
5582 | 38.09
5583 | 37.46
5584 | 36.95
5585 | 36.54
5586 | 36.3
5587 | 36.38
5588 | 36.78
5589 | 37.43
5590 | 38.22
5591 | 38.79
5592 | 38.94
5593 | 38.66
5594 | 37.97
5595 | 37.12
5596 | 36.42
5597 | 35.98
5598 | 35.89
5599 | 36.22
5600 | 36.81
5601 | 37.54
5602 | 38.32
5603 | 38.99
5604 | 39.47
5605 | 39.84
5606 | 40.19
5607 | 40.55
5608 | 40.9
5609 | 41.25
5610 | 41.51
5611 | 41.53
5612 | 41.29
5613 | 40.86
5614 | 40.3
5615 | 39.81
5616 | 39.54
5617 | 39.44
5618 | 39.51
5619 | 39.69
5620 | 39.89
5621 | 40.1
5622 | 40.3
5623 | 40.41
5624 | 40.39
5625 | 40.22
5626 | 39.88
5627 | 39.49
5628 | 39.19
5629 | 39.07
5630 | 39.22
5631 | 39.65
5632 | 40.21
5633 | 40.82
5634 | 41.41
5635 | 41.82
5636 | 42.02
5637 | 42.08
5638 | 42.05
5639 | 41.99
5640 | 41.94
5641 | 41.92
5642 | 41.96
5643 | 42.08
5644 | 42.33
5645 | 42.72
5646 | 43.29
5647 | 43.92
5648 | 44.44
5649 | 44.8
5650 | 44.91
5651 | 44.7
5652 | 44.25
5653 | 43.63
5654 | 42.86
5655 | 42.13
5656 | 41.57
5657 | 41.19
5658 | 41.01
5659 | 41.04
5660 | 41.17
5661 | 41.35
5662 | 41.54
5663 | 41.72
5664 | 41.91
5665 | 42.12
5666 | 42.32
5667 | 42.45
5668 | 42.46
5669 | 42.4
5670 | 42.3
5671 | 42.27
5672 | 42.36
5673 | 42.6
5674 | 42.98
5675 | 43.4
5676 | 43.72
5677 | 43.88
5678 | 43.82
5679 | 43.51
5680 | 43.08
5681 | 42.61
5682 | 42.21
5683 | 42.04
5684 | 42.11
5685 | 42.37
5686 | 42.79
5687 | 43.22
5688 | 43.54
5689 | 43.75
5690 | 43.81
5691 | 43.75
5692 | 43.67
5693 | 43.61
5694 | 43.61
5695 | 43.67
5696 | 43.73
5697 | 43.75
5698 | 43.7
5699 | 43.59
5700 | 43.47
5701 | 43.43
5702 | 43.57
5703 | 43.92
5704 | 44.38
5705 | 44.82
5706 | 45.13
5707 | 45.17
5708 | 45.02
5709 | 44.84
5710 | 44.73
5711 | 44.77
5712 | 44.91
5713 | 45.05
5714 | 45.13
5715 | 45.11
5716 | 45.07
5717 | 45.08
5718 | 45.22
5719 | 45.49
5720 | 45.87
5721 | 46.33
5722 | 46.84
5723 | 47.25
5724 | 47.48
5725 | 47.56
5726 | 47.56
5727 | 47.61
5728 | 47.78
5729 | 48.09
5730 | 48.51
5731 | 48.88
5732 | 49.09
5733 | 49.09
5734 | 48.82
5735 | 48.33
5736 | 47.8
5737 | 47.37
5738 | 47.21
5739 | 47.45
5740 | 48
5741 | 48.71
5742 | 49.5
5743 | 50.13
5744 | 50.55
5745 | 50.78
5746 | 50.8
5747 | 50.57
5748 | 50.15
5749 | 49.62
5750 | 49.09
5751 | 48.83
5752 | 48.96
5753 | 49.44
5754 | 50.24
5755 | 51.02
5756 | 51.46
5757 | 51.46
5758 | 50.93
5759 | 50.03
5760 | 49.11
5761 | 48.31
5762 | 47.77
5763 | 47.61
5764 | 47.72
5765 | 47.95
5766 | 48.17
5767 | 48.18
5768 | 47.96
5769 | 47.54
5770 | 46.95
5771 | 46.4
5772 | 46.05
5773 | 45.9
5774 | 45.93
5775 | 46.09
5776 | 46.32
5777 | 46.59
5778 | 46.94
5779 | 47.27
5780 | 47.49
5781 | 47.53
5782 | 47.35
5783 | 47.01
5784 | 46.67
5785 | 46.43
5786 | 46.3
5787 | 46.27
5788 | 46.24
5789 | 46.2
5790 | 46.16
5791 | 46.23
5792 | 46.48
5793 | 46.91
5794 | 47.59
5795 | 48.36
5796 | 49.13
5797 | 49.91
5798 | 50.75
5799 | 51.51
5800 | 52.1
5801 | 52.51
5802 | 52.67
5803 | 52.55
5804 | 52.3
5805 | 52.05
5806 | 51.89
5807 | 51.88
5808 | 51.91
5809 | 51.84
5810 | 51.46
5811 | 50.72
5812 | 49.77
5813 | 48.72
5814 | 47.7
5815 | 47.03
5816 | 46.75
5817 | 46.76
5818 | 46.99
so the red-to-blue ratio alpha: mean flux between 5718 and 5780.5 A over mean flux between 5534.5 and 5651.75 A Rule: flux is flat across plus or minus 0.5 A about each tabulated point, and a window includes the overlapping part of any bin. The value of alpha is 1.19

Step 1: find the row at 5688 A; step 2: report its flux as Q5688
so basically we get 43.54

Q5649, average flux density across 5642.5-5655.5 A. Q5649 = 43.5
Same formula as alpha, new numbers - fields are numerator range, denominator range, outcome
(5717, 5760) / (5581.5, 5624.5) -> 1.25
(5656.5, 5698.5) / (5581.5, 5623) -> 1.10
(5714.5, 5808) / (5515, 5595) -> 1.19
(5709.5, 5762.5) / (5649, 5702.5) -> 1.12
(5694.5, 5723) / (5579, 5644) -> 1.13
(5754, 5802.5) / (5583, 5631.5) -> 1.24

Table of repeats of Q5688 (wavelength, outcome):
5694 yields 43.61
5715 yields 45.11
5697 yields 43.75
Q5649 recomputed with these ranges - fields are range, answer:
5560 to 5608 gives 38.9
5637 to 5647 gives 42.3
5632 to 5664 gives 42.4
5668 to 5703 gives 43.2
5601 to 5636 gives 40.1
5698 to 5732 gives 45.7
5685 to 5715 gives 44.1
